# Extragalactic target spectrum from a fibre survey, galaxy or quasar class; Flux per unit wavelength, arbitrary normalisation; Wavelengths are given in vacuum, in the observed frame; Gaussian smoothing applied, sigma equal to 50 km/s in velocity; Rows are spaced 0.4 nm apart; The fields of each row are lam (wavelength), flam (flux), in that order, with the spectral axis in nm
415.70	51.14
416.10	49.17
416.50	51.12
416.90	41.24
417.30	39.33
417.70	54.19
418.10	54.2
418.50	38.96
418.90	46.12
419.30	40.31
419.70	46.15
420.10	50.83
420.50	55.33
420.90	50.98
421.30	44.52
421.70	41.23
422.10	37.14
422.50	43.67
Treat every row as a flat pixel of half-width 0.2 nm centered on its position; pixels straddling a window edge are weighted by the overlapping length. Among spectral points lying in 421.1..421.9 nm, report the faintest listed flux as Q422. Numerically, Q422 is 41.23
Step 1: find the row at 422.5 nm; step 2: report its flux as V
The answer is 43.67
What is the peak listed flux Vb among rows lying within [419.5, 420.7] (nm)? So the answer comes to 55.33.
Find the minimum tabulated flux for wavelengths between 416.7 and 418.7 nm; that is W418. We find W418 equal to 38.96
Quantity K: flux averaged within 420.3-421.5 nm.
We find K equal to 50.3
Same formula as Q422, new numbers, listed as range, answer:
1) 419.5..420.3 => 46.15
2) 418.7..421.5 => 40.31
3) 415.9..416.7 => 49.17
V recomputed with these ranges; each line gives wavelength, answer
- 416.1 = 49.17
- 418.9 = 46.12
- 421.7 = 41.23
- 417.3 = 39.33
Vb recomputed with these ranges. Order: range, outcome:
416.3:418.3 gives 54.2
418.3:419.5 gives 46.12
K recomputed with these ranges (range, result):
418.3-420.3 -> 44.5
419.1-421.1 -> 48.7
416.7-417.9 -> 44.9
